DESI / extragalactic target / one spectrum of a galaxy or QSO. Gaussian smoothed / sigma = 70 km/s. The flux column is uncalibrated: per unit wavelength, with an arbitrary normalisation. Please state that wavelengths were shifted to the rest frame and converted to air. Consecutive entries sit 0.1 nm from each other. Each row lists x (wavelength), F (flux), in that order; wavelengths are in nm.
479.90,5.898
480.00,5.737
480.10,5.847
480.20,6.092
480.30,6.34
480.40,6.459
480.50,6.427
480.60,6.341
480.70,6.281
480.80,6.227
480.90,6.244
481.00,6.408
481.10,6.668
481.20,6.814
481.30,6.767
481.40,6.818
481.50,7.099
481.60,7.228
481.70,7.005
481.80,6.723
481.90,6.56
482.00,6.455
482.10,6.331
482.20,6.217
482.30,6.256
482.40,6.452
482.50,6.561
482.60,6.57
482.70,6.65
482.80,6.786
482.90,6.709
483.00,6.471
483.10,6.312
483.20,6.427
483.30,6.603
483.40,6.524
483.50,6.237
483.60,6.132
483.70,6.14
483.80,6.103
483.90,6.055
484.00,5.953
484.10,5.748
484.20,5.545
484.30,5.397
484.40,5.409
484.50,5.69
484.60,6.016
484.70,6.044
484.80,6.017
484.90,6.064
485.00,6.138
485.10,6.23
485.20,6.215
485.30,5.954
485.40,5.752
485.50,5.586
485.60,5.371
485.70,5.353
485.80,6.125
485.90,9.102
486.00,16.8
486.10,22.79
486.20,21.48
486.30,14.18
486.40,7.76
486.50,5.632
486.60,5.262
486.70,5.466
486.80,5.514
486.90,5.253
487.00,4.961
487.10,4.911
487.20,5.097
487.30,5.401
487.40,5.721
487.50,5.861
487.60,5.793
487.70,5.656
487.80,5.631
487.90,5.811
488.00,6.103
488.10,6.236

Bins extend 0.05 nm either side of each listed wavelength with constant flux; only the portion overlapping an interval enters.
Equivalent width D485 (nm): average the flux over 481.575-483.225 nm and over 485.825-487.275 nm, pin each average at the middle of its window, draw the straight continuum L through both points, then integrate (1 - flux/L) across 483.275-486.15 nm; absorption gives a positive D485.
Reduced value 0.436 nm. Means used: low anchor 6.56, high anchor 9.45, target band 7.01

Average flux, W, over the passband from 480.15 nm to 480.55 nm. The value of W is 6.33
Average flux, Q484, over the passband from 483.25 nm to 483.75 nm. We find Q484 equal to 6.33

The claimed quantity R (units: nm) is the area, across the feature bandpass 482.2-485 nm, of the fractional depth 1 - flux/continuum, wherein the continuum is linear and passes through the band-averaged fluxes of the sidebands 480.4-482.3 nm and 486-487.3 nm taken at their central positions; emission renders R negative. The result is 0.54 nm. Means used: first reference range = 6.58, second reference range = 9.19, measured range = 6.18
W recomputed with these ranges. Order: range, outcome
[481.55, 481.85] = 6.99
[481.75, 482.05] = 6.58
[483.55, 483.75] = 6.14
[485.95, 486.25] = 20.4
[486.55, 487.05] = 5.29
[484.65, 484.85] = 6.03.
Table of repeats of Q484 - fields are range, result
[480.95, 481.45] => 6.7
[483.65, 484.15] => 6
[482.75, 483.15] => 6.57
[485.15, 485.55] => 5.88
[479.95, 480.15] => 5.79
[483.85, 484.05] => 6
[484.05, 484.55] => 5.56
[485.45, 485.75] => 5.44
